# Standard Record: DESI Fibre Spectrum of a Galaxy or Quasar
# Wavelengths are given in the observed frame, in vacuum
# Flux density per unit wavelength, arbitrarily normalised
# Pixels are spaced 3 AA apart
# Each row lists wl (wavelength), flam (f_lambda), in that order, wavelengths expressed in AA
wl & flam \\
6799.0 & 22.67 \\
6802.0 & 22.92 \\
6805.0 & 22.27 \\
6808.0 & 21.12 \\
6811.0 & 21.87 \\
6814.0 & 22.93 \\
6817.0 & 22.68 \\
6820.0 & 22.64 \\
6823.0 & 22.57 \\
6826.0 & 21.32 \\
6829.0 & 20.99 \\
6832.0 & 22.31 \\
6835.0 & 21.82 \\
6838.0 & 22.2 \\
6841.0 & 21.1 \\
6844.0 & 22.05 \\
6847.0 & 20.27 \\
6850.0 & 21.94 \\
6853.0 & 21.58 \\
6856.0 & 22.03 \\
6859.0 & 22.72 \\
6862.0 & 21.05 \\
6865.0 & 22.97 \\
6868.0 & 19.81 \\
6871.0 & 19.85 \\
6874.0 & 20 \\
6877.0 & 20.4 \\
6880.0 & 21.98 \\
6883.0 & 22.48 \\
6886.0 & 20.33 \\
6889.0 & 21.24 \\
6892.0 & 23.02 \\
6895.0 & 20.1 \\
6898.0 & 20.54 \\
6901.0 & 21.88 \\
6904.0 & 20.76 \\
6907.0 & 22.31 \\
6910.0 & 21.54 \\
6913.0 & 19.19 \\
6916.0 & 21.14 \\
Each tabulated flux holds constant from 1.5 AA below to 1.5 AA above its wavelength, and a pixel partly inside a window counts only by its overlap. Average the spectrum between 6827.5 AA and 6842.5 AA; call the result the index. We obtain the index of 21.7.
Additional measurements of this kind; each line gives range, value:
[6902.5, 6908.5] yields 21.5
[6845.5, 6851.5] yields 21.1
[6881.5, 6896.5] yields 21.4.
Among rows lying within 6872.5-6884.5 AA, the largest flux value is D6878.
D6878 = 22.48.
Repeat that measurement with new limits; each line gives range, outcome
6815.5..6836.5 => 22.68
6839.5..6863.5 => 22.72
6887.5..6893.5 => 23.02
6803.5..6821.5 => 22.93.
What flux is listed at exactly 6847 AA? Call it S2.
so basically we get 20.27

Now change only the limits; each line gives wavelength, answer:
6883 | 22.48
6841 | 21.1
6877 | 20.4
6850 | 21.94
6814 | 22.93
